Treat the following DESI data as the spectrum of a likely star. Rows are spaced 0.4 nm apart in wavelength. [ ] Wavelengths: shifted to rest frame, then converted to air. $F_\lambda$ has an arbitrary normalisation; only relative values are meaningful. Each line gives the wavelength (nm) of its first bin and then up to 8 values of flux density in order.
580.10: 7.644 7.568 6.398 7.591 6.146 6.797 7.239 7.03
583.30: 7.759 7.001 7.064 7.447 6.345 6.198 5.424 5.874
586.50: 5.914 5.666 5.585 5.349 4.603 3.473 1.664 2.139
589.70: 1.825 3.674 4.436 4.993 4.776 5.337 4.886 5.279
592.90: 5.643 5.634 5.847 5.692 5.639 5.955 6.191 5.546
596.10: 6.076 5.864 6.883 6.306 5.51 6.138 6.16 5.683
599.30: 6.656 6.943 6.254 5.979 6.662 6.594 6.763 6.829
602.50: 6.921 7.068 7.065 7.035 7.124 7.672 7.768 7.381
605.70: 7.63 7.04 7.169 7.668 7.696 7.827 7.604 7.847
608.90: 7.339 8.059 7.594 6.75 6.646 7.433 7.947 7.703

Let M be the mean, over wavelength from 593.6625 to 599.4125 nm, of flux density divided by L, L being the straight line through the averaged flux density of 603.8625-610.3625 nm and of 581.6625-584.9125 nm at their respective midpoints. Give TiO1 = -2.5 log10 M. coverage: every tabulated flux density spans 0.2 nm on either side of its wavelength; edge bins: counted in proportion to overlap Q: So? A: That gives 0.21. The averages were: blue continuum 7.06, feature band 6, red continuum 7.5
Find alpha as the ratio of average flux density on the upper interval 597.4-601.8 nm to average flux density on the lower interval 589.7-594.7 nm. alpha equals 1.3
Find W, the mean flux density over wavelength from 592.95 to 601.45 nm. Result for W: 6.09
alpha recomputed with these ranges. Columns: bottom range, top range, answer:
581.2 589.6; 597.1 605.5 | 1.16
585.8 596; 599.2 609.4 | 1.47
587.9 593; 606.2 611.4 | 1.86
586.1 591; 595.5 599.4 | 1.46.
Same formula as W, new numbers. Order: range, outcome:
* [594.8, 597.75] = 6.07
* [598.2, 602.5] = 6.47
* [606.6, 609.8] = 7.69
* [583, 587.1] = 6.48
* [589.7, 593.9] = 4.9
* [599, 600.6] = 6.44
